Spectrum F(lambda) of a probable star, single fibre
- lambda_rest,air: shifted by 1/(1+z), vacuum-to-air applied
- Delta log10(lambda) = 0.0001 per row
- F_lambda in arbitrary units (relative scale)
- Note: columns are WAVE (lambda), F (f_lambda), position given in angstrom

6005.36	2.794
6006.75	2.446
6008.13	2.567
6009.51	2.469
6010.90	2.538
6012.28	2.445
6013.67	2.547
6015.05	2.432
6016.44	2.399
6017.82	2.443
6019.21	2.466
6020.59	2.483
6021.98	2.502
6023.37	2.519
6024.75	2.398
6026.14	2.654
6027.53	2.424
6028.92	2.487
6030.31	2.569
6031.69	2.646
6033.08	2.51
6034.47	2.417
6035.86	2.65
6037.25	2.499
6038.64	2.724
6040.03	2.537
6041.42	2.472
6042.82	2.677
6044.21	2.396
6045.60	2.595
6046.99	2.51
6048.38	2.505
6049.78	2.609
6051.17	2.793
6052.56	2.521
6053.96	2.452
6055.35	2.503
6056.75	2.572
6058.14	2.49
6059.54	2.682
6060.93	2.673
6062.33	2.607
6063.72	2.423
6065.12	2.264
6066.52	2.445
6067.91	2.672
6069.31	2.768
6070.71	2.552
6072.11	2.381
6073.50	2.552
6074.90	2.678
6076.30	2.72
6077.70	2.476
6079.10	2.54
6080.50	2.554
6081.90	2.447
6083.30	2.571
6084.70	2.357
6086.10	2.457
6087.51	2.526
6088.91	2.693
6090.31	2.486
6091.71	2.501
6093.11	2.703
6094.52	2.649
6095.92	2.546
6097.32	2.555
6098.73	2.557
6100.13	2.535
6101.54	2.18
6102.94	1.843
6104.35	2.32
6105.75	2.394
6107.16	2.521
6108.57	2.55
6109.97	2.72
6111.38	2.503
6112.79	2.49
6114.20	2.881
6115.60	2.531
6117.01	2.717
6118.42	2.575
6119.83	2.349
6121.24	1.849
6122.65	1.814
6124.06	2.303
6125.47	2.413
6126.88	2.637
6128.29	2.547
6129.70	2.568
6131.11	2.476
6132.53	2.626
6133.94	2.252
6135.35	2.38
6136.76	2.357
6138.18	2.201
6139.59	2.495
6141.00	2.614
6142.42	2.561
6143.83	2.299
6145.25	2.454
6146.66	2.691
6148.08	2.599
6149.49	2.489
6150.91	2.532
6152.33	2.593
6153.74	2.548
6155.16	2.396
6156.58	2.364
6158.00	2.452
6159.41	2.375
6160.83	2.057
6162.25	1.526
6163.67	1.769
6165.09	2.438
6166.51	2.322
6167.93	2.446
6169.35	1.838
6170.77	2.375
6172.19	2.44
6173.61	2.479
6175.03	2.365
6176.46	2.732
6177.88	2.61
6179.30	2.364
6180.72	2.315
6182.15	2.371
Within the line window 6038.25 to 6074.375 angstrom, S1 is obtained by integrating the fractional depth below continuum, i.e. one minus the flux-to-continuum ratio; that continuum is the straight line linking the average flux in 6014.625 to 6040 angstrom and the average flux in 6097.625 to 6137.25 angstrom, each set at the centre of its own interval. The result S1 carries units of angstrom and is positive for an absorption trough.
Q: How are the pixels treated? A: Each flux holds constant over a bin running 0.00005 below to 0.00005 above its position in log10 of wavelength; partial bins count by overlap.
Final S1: -0.96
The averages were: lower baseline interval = 2.51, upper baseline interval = 2.43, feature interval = 2.55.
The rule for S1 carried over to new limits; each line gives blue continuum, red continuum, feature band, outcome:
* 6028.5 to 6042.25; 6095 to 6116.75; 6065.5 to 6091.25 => -0.4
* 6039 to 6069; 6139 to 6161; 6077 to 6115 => 0.2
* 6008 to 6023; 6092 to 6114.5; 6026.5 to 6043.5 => -0.5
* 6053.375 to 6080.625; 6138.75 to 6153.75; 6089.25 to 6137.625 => 1.7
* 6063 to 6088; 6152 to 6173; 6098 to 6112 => 0.1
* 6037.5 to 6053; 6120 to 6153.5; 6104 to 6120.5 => -0.6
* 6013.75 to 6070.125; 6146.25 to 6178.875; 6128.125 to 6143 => -0.3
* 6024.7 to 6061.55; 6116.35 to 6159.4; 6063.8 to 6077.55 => -0.2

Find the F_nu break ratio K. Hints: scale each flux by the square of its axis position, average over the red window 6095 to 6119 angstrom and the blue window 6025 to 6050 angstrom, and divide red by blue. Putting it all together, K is 1.00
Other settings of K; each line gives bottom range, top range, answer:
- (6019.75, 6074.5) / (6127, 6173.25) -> 0.97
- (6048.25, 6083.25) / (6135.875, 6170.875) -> 0.95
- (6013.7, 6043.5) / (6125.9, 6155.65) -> 1.03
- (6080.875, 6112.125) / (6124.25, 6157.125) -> 1.01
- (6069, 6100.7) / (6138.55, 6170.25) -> 0.94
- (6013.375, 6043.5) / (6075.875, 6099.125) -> 1.03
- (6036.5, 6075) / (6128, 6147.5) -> 0.99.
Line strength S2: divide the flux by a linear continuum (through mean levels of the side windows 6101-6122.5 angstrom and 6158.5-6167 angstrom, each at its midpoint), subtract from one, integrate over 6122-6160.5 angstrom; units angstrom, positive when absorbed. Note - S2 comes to -3.9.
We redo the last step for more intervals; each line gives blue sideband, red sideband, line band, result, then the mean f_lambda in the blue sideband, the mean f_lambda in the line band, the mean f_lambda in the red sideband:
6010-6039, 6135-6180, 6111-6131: -0.2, 2.51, 2.44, 2.38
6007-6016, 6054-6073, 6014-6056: -0.2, 2.49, 2.53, 2.54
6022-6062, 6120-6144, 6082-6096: -0.5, 2.55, 2.54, 2.38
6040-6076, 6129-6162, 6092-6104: 0.3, 2.55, 2.44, 2.44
